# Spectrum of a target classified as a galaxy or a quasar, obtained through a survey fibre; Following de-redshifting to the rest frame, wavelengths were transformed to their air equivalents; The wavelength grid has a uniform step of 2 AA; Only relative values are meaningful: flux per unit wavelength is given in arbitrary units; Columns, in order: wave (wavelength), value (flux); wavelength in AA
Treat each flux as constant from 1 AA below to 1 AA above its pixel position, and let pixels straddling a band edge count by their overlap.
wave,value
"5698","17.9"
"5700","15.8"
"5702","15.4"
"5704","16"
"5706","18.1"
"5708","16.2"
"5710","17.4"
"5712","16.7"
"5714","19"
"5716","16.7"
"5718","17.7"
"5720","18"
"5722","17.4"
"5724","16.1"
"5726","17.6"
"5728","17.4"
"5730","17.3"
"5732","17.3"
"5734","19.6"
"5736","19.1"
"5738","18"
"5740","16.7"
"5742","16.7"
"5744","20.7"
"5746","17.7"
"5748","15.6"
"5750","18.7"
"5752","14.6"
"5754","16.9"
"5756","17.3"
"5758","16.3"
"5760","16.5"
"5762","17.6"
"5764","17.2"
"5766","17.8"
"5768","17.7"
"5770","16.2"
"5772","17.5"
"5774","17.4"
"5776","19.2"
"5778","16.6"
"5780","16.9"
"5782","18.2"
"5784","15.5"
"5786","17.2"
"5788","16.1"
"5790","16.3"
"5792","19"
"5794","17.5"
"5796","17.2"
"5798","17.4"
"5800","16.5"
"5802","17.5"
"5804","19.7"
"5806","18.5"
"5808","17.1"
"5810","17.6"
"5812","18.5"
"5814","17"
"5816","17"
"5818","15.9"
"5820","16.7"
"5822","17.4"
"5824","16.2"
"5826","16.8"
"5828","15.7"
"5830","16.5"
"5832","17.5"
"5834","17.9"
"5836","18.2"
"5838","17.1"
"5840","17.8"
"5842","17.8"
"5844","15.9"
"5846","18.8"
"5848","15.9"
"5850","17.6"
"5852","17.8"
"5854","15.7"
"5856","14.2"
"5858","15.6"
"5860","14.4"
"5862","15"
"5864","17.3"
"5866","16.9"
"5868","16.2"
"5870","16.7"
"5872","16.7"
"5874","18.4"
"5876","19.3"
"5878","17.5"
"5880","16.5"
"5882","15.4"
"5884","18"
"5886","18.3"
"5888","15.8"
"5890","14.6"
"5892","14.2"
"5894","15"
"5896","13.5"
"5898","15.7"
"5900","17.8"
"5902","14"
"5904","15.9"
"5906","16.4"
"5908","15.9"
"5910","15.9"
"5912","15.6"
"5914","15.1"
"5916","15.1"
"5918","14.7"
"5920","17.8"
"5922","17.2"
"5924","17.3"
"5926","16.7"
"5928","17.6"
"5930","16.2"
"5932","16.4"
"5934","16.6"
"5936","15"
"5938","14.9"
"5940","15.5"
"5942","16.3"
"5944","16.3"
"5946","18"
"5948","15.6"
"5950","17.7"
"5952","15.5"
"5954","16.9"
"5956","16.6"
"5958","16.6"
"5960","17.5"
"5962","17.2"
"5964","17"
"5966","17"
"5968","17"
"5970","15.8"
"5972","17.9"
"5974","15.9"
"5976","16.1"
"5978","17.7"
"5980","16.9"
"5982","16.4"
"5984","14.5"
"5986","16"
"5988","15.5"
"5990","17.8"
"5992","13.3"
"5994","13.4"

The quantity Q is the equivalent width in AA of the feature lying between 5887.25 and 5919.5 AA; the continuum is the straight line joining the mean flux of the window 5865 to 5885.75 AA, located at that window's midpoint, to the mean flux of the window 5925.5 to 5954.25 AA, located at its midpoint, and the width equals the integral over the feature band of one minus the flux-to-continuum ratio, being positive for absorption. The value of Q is 2.80 AA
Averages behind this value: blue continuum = 17.2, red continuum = 16.3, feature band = 15.4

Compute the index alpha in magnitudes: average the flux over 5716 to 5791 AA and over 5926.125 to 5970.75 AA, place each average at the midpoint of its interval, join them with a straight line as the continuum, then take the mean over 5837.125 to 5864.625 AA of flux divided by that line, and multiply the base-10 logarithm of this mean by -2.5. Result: 0.03 mag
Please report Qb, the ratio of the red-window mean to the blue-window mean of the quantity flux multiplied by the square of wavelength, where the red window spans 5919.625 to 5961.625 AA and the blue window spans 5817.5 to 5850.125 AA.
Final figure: 1.0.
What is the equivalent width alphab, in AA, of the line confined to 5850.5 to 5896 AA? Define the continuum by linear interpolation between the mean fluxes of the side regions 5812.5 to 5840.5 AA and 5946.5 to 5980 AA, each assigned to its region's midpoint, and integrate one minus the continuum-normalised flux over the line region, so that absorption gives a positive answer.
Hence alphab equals 1.7 AA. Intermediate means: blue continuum 17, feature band 16.3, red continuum 16.8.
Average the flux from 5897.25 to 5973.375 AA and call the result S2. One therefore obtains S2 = 16.4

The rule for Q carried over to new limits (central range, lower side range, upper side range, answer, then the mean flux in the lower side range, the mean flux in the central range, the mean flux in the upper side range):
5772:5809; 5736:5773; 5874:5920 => -1.1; 17.3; 17.4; 16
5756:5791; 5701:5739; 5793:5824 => 0.7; 17.4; 17.1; 17.4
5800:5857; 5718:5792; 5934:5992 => -0.4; 17.3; 17.1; 16.4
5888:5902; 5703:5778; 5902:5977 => 1.3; 17.4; 15.1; 16.4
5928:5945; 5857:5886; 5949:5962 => 0.8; 16.8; 16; 16.8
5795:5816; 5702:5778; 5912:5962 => -0.8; 17.4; 17.7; 16.4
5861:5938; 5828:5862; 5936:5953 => 0.7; 16.7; 16.3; 16.2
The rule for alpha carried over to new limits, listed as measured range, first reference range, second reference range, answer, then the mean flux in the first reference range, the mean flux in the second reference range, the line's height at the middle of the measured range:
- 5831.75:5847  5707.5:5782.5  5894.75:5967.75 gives -0.05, 17.4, 16.3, 16.8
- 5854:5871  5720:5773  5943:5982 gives 0.08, 17.4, 16.8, 17.1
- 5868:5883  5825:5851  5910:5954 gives -0.02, 17.2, 16.2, 16.8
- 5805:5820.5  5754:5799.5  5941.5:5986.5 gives -0.01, 17.2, 16.6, 17.1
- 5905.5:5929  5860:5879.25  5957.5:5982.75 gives 0.04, 17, 16.9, 16.9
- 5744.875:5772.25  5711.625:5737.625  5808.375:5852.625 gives 0.04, 17.7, 17.2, 17.5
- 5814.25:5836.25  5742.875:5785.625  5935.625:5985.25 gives 0.01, 17.2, 16.5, 17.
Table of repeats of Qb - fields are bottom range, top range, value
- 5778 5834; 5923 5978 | 1.01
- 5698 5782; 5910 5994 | 1.01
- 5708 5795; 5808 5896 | 1.00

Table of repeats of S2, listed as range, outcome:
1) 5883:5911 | 15.8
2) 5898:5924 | 16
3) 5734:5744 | 18.1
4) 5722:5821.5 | 17.4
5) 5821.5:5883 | 16.8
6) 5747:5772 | 16.9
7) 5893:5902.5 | 15.3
